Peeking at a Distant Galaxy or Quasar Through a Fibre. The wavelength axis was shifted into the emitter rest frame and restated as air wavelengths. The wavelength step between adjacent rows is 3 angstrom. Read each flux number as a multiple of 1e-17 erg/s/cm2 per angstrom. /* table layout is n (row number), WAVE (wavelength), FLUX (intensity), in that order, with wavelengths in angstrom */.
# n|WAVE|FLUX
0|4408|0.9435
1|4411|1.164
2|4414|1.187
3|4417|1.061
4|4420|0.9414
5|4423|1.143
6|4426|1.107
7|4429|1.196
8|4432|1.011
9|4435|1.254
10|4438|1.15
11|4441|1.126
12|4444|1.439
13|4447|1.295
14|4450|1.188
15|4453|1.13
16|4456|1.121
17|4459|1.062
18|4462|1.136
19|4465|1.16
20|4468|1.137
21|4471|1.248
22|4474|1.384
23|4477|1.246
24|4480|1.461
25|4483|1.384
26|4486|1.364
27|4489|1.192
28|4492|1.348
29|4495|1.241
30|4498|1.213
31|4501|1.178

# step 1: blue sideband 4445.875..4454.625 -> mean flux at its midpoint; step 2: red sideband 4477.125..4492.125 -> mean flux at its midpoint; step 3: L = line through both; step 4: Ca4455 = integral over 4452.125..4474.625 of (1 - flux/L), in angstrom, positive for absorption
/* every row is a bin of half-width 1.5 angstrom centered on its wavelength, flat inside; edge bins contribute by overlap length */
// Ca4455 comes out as 1.6 angstrom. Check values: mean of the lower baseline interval 1.2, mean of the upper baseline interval 1.34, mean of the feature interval 1.17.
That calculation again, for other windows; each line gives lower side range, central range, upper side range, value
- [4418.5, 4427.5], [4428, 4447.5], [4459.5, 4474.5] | -1.7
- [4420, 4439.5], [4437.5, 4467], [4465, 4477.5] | 0.2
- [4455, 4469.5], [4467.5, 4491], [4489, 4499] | -2.2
